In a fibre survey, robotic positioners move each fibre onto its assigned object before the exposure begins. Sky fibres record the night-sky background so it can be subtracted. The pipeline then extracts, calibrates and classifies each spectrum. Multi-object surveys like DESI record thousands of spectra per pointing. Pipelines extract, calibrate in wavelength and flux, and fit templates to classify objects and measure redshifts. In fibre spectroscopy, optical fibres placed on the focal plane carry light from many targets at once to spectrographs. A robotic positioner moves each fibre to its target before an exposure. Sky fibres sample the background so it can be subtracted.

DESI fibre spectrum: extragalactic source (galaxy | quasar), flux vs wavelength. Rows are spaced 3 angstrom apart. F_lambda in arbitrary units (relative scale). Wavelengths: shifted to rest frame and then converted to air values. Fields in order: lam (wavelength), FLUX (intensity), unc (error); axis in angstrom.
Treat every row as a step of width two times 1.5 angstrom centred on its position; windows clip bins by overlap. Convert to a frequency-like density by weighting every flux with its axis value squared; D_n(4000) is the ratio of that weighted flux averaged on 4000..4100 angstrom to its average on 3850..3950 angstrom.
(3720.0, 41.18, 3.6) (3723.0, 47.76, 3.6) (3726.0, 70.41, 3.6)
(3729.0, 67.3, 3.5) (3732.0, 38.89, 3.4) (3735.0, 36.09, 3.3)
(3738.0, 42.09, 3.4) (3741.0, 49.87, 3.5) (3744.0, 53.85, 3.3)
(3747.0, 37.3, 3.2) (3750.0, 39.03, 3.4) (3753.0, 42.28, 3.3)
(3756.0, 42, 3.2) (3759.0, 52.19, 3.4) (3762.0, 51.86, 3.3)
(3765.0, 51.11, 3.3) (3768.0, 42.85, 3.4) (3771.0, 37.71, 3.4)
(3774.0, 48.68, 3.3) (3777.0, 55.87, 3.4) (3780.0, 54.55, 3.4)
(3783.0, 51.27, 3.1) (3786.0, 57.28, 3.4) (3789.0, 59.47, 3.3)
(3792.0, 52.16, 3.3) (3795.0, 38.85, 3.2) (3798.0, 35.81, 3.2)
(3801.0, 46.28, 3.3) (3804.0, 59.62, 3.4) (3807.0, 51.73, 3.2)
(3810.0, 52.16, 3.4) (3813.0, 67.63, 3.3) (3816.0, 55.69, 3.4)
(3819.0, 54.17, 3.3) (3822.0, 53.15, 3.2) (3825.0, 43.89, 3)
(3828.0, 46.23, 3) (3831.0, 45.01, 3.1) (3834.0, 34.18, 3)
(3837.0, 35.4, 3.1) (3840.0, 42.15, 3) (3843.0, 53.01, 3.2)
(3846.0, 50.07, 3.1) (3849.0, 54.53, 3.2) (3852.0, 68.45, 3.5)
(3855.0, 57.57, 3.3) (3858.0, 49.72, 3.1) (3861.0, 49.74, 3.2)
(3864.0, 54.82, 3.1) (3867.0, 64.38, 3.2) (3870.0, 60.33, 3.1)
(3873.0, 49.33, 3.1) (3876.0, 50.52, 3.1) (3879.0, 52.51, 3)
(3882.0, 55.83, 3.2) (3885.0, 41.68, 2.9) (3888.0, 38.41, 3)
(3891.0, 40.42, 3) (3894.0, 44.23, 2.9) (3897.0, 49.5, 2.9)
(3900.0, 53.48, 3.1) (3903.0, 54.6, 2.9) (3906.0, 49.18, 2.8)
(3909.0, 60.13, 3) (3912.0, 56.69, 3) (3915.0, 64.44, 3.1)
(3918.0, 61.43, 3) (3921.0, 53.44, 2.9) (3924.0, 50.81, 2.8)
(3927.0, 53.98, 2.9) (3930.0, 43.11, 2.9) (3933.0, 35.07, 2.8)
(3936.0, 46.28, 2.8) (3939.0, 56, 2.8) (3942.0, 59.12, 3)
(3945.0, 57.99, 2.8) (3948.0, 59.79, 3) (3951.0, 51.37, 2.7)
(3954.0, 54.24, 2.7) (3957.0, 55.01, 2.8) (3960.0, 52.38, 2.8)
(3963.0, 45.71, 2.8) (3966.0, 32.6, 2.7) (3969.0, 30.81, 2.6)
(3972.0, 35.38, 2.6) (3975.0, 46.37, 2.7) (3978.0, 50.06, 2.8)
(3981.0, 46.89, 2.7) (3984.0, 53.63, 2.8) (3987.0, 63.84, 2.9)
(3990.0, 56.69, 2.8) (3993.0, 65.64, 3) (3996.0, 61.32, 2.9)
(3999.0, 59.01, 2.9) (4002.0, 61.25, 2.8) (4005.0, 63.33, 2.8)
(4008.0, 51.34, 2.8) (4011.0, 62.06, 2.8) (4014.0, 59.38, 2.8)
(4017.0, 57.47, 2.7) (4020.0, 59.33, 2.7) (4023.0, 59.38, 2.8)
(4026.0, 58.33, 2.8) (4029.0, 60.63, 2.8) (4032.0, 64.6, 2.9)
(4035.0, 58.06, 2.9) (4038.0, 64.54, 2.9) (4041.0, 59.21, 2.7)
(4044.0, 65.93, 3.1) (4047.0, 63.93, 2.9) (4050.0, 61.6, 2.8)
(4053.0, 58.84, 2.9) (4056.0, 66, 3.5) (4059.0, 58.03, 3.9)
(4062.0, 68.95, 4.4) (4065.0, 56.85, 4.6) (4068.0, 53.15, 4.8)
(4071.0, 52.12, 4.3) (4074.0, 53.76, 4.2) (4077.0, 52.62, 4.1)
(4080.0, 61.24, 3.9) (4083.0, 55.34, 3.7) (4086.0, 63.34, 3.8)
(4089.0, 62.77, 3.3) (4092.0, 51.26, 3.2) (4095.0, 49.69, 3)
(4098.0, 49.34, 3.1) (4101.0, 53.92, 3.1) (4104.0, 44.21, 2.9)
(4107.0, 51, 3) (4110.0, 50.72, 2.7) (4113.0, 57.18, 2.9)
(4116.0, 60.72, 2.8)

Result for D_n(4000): 1.2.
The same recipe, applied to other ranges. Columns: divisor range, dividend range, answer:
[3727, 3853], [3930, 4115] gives 1.27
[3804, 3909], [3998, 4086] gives 1.28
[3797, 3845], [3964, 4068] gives 1.30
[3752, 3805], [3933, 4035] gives 1.24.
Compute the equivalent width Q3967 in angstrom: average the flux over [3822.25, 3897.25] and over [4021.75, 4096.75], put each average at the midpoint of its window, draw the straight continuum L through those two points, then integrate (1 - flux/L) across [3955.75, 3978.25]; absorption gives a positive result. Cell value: 4.76 angstrom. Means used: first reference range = 49.3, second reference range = 59.2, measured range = 43.1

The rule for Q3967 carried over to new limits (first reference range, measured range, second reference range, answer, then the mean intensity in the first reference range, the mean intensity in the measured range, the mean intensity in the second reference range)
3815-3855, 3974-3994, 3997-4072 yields 0.96 angstrom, 49.2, 54.7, 60.2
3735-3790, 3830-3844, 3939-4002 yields 2.26 angstrom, 47.9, 41.4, 52.2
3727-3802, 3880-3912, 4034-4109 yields 1.61 angstrom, 47.5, 49.2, 57.4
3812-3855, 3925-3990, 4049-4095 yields 6.12 angstrom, 50.3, 49.2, 58.1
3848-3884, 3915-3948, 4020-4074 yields 2.64 angstrom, 55.5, 52.7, 60.4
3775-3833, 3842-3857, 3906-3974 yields -1.59 angstrom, 51.4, 56.6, 50.7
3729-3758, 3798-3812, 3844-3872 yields -0.16 angstrom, 43.8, 51.2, 56.4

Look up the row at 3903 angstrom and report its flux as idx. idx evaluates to 54.6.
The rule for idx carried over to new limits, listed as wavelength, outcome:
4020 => 59.33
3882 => 55.83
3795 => 38.85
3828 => 46.23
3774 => 48.68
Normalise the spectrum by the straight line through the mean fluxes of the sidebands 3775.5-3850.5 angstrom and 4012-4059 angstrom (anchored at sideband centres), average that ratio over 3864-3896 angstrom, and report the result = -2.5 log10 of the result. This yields 0.07 mag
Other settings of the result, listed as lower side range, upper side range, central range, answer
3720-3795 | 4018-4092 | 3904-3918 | -0.066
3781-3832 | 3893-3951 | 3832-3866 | 0.040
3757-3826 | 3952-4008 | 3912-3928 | -0.106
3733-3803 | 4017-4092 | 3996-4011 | -0.035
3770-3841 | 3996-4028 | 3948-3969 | 0.177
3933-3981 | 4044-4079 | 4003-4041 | -0.092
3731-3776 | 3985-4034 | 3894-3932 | 0.014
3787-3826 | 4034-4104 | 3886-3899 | 0.231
